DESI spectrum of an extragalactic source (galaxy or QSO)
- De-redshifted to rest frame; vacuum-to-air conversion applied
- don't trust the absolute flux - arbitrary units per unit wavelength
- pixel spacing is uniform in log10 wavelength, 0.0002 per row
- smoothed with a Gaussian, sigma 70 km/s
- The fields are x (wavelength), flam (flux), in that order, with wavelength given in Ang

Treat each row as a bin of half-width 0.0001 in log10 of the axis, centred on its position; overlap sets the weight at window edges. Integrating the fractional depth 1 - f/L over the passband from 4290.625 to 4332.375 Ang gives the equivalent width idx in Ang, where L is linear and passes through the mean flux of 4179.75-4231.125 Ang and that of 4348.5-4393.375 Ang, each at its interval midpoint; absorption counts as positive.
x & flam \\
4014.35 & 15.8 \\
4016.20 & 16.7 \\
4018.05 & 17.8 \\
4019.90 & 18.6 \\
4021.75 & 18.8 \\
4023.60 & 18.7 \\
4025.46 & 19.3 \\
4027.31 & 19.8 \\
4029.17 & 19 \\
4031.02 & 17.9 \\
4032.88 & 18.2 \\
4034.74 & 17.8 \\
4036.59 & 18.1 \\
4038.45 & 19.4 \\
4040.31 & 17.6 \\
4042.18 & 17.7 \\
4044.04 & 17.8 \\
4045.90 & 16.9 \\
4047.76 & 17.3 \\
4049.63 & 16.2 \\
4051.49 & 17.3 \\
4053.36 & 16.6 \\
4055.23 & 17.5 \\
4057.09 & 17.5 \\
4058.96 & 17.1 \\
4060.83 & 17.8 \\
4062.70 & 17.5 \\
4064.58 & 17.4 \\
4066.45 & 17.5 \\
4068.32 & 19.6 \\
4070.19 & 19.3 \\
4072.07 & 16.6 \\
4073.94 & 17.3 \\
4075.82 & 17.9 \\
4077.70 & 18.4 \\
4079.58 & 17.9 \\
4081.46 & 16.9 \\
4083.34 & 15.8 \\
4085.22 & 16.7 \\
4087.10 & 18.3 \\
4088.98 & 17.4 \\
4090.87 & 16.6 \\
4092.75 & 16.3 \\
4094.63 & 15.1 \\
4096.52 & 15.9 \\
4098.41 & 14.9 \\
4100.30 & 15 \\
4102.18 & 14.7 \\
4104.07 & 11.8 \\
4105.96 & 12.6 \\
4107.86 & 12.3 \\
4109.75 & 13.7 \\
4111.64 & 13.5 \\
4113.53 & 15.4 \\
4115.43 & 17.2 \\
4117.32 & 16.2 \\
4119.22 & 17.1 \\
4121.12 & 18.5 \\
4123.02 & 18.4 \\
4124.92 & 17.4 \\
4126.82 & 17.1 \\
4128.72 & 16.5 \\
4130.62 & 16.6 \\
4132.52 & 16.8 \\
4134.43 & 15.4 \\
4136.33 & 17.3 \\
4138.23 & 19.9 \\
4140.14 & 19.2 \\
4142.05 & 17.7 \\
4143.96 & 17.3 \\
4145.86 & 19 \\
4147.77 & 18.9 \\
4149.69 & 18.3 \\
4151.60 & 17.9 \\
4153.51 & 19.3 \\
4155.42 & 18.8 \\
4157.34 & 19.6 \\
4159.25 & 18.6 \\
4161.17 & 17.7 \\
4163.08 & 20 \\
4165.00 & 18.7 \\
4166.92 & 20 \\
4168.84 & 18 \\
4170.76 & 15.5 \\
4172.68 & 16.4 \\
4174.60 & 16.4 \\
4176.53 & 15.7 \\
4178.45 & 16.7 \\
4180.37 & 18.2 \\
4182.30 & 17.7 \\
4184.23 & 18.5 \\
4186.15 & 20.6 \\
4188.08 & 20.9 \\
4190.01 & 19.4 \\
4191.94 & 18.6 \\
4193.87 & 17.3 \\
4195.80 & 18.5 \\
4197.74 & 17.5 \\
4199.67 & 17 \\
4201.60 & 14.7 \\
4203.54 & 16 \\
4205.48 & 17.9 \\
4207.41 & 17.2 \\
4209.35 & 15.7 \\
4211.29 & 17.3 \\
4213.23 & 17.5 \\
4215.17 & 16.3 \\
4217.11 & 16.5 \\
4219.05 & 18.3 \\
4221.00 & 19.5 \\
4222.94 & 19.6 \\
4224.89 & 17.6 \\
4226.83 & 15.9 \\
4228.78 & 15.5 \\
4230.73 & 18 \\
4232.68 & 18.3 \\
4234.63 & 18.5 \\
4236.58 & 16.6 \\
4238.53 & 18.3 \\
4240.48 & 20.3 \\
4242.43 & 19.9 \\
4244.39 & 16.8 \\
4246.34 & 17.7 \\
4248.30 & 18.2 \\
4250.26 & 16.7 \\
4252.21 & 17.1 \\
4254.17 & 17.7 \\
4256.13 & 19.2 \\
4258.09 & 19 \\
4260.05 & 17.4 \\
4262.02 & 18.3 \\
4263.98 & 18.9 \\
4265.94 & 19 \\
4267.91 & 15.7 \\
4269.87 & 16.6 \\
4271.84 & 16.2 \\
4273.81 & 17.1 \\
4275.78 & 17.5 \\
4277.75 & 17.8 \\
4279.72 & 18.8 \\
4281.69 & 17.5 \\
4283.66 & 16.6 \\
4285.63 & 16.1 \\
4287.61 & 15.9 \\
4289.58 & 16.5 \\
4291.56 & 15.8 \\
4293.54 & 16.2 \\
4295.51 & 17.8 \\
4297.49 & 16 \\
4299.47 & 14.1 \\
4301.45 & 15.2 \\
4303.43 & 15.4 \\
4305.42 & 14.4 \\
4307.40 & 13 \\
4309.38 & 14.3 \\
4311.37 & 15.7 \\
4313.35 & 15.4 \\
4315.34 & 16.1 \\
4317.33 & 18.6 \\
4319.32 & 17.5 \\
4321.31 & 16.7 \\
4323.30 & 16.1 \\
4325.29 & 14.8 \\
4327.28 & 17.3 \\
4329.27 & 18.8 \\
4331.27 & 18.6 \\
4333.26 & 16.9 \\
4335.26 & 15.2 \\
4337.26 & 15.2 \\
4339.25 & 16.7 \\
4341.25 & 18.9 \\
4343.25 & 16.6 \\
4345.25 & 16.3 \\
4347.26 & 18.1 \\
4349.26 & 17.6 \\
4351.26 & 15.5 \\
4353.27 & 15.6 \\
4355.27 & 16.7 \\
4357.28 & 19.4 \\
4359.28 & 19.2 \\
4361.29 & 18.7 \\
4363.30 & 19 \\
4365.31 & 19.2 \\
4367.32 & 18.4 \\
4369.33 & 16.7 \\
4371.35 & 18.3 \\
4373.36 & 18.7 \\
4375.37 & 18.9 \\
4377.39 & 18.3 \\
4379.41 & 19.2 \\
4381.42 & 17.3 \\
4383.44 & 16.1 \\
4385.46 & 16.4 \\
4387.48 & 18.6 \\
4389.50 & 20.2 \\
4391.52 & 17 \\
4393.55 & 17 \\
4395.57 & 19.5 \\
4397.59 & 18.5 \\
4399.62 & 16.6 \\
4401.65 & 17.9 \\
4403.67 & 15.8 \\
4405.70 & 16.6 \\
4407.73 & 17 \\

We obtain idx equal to 4.11 Ang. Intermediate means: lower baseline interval 17.7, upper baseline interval 17.9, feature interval 16.1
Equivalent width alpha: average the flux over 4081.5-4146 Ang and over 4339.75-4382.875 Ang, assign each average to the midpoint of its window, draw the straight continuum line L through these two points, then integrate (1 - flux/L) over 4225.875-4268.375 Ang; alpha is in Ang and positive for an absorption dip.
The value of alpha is -1.8 Ang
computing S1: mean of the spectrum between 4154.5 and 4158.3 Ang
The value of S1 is 19.2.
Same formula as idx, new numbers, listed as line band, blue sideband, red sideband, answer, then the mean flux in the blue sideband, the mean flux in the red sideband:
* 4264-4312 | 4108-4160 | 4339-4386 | 3.7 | 17.4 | 17.8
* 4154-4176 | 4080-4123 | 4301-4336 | -3.3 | 15.6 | 16.1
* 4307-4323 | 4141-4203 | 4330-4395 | 1.6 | 18.1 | 17.7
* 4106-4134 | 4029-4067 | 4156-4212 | 2.6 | 17.6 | 17.8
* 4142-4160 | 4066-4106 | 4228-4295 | -1.8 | 16.6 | 17.5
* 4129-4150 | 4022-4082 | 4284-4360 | -0.5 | 17.9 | 16.4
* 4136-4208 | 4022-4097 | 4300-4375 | -3.2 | 17.6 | 16.9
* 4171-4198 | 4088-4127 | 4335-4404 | -3.0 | 15.5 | 17.7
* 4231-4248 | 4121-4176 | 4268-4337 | -1.3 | 17.9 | 16.3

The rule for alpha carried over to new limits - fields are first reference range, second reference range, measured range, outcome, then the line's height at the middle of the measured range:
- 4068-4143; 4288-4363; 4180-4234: -3.9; 16.5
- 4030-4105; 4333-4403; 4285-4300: 1.2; 17.5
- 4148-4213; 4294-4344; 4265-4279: -0.3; 16.8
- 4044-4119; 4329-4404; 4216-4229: -0.5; 17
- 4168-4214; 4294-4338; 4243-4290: -2.4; 16.6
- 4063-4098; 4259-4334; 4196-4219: 0.1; 16.9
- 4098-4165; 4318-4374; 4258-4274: -0.3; 17.2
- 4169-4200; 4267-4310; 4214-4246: -1.5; 17.1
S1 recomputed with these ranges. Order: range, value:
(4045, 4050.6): 16.8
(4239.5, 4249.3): 18.6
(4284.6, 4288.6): 16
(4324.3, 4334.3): 17.3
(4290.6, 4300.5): 16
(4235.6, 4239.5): 17.5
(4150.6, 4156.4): 18.7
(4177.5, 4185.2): 17.8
